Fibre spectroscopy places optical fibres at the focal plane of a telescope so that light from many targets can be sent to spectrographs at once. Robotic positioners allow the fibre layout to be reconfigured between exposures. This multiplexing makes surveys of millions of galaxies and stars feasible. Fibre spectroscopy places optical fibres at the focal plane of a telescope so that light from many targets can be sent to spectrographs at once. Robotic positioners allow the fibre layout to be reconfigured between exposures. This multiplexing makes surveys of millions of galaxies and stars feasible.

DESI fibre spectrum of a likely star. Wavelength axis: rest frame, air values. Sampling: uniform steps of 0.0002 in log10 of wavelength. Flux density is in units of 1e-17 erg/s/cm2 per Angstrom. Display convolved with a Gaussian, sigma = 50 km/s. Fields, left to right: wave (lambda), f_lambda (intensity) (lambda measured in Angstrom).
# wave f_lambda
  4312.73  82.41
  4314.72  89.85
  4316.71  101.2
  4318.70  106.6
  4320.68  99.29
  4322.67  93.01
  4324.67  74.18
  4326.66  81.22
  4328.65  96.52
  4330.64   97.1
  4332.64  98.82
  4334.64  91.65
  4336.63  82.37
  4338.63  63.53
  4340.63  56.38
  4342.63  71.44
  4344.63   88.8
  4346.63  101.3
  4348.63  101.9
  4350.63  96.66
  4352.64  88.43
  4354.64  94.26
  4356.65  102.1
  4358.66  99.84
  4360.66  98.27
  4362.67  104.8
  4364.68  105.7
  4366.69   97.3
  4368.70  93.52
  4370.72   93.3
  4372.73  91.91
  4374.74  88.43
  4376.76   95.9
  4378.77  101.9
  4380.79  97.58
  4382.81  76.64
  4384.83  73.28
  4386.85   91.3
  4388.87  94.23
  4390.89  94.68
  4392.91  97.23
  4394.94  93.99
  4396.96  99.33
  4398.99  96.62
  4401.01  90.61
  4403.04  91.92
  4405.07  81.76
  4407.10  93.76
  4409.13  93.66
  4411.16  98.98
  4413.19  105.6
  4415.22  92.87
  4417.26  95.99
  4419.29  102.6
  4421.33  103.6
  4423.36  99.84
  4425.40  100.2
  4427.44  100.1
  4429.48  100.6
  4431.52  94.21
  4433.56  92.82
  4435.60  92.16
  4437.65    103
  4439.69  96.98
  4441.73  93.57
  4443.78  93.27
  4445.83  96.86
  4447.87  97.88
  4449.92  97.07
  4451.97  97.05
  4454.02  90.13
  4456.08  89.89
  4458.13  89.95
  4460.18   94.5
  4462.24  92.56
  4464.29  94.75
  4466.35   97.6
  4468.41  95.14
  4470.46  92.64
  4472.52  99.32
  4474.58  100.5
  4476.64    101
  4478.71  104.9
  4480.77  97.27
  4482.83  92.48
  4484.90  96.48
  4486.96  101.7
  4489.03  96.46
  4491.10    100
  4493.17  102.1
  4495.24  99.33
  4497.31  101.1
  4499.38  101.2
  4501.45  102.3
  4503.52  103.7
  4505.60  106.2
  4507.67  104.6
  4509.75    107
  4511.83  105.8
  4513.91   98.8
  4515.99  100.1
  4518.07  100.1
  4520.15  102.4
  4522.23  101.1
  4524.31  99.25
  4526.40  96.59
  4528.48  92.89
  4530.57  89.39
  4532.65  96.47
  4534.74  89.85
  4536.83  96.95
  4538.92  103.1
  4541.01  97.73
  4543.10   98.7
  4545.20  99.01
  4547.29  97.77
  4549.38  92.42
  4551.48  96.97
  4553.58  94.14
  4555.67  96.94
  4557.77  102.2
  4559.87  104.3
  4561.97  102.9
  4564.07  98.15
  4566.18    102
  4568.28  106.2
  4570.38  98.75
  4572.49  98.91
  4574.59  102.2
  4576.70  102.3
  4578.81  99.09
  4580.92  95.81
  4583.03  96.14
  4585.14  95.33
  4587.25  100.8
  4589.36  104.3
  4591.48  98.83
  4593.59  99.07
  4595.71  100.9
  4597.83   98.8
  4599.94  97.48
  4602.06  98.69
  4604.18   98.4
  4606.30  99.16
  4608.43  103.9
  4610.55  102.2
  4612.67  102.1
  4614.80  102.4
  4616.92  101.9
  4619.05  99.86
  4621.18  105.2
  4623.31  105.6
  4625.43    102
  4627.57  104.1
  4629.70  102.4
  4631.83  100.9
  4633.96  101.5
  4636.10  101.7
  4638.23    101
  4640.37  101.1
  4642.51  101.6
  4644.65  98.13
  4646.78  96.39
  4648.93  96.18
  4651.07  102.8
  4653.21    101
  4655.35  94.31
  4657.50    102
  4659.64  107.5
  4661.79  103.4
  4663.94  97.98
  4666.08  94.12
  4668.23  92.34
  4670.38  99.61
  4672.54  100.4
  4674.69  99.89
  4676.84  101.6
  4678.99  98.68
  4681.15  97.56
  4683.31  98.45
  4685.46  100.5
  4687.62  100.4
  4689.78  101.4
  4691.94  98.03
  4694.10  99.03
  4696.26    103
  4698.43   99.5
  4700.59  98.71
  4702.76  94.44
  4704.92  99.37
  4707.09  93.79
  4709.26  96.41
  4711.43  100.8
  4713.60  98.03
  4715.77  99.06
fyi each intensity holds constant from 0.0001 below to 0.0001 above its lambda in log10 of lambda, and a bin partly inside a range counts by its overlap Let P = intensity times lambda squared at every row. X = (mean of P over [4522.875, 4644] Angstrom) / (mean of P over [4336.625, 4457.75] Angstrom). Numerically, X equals 1.15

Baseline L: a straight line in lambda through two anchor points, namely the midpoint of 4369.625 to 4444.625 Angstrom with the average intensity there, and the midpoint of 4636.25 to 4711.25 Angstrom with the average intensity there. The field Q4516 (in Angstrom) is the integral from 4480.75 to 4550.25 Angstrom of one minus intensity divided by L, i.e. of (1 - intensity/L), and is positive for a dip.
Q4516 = -1.9 Angstrom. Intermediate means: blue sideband 94.7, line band 99.2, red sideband 99.2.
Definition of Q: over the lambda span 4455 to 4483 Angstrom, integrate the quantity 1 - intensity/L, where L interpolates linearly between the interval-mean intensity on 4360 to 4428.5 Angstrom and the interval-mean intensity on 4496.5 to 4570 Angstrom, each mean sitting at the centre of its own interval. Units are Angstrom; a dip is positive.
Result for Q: 0.5 Angstrom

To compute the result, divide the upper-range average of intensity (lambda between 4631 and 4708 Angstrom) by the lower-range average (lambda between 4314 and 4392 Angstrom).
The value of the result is 1.08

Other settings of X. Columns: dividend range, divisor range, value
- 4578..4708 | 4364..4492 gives 1.15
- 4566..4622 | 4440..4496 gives 1.10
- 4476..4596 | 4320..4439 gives 1.14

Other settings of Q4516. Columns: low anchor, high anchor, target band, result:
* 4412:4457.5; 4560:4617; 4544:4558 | 0.38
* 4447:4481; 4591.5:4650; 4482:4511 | -1.25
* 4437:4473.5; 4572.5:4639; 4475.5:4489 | -0.38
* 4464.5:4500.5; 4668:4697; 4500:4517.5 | -0.82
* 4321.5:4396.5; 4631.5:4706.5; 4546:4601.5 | -1.37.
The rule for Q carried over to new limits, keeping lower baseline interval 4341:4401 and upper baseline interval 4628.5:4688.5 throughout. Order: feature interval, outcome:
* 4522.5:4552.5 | 0.3 Angstrom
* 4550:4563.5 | -0.2 Angstrom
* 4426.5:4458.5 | -0.1 Angstrom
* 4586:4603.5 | -0.2 Angstrom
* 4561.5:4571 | -0.4 Angstrom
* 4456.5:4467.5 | 0.2 Angstrom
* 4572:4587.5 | -0.1 Angstrom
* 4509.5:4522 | -0.7 Angstrom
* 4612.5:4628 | -0.6 Angstrom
